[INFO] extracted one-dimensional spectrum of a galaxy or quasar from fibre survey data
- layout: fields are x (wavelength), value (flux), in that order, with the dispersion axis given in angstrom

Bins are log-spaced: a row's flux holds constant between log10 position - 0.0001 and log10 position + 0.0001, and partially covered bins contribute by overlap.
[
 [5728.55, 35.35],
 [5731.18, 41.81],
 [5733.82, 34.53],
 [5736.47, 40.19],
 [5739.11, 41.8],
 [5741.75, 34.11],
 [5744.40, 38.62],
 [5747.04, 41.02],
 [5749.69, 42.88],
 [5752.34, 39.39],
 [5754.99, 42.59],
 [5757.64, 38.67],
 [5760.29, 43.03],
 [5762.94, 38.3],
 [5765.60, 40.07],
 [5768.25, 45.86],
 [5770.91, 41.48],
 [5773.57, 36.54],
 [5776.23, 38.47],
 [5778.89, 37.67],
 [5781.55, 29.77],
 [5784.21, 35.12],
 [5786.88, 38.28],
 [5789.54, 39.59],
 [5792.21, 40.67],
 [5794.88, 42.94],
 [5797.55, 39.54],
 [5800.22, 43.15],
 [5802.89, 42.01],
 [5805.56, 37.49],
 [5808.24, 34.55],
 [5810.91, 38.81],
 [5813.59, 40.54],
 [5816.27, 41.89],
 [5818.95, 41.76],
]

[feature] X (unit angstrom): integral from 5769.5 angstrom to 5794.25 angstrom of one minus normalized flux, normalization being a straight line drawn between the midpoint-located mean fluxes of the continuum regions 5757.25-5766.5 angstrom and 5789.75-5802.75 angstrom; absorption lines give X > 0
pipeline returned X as 1.94 angstrom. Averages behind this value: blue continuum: 40.2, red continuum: 41.4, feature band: 37.7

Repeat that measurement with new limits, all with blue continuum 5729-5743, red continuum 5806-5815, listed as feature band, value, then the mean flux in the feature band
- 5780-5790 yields 0.7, 35.4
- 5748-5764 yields -1.1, 40.9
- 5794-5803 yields -0.9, 41.9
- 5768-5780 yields -0.4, 39.5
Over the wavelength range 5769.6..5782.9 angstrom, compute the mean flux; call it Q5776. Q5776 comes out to 36.8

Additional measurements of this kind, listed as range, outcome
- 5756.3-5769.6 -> 41.2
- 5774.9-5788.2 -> 35.9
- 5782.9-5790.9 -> 37.7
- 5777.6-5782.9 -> 33.7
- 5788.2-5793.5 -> 40.1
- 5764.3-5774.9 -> 41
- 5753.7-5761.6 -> 41.4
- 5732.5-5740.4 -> 38.8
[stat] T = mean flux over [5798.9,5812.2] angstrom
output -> 39.2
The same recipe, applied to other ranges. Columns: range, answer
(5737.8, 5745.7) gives 38.2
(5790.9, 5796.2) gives 41.8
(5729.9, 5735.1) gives 38.2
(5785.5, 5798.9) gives 40.2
